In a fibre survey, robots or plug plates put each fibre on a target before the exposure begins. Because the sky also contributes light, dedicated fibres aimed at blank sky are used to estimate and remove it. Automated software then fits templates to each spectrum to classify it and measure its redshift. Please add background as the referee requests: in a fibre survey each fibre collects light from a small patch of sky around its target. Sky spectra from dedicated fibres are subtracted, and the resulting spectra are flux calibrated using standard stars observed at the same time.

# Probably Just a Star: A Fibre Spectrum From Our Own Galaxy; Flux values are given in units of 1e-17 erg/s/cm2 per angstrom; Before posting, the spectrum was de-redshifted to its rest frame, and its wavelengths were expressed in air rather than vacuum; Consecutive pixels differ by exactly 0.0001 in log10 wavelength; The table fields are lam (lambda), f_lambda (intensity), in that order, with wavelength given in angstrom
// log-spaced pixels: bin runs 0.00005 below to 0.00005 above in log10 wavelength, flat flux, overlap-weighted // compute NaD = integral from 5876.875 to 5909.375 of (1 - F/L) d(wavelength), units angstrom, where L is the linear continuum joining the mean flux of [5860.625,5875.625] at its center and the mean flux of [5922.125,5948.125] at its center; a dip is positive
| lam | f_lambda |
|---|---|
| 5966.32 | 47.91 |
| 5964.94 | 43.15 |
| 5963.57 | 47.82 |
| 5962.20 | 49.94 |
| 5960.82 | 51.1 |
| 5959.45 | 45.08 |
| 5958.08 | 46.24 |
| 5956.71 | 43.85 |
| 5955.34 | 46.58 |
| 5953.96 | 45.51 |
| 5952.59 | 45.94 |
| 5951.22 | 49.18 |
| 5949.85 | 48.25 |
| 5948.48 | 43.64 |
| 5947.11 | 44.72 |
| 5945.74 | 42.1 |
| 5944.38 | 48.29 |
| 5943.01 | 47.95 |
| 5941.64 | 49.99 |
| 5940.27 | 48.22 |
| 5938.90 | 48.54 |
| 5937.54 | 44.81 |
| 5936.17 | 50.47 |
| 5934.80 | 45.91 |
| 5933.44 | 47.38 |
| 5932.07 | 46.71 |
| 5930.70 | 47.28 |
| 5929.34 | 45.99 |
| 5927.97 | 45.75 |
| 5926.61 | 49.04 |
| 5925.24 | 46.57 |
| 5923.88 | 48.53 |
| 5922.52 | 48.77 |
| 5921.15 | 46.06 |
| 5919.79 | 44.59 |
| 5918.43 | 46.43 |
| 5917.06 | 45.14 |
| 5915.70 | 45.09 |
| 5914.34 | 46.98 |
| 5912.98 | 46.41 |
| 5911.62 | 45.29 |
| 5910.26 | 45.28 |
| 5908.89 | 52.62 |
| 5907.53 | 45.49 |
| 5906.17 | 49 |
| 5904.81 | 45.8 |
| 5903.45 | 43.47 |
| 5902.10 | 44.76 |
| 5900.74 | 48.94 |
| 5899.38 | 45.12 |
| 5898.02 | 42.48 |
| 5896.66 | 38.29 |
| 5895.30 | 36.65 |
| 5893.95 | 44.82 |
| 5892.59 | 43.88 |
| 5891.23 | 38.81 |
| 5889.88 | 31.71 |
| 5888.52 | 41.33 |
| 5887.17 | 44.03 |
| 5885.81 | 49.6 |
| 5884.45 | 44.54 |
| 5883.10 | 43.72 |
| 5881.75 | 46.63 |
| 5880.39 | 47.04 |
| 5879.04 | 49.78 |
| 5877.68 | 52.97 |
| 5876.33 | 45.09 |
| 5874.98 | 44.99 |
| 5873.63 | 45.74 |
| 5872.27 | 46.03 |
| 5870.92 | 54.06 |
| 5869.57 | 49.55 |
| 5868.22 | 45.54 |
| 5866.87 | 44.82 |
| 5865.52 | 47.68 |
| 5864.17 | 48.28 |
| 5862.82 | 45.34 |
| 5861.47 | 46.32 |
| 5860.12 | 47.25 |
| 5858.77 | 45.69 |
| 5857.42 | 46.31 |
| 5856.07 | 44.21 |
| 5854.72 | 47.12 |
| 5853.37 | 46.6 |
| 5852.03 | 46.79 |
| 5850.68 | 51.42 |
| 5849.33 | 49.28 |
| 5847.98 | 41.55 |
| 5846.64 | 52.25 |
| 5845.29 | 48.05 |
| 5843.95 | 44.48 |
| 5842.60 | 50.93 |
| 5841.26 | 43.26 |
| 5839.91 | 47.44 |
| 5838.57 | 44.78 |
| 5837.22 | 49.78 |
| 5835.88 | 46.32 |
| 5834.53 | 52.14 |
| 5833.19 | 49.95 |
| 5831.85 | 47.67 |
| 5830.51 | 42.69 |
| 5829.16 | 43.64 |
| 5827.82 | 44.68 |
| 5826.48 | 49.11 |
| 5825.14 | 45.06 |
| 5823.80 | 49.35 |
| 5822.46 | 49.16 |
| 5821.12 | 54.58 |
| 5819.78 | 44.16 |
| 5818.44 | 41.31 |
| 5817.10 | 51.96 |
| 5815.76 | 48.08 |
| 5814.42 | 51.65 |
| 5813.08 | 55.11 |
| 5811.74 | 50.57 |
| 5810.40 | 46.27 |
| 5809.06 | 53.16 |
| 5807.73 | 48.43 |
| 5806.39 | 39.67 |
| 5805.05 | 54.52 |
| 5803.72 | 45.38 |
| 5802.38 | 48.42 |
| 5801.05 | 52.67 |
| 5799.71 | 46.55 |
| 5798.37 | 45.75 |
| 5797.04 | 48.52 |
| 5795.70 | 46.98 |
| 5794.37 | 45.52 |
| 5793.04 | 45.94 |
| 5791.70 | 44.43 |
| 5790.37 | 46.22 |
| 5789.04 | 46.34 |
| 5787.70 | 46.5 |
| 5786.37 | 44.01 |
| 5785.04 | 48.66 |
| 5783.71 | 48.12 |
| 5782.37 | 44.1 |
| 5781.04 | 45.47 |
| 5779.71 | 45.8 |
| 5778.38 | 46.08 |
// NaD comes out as 1.8 angstrom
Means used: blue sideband 47.1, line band 44.6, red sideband 47.2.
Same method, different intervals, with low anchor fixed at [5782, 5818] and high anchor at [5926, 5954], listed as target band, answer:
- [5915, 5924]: 0.2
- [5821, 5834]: 0.1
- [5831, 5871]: 0.2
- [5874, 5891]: 0.9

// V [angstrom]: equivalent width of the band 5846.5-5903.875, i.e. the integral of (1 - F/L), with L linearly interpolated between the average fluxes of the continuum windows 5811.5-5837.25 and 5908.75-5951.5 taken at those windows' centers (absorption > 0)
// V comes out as 2.5 angstrom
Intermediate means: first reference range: 48.3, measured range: 45.5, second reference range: 46.8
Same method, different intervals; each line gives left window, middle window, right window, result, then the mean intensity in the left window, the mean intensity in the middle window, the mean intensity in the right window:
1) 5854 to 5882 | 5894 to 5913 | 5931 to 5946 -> 1.0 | 47.2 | 44.9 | 47.5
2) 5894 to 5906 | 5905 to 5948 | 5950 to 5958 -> -1.9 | 43.5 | 46.9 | 46.3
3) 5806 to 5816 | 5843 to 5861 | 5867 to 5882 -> 0.5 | 49.4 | 47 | 47.9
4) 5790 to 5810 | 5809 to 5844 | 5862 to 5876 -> -0.5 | 47.5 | 48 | 47.2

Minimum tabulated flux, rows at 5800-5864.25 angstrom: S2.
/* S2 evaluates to 39.67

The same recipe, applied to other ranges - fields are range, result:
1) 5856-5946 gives 31.71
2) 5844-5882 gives 41.55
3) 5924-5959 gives 42.1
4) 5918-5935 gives 44.59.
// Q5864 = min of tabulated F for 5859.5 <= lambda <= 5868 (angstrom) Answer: 44.82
